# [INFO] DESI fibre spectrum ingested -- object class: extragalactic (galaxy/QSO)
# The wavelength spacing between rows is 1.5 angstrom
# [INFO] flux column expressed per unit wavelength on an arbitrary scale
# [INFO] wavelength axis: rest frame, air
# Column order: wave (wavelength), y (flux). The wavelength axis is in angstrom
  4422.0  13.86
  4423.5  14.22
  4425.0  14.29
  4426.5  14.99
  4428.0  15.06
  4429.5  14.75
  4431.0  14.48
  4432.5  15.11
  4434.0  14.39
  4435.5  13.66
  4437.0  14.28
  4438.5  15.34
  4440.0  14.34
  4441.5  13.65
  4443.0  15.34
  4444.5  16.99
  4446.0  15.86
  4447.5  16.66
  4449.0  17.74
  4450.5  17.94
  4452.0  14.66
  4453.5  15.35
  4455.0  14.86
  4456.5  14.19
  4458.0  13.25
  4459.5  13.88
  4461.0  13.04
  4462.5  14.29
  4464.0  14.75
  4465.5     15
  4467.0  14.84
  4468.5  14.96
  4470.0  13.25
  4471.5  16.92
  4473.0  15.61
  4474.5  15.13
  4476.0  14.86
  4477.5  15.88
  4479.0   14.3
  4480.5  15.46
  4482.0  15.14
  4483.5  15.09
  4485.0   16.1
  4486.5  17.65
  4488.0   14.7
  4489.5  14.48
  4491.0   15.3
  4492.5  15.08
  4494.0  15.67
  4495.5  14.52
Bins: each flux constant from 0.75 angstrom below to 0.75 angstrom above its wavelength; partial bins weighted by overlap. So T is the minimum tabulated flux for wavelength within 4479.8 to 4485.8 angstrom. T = 15.09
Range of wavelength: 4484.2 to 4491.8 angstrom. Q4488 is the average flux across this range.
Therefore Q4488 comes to 15.6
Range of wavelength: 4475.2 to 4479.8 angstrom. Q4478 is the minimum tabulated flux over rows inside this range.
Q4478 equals 14.3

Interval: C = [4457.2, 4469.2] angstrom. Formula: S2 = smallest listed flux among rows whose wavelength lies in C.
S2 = 13.04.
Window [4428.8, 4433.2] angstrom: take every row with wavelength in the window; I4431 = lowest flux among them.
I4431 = 14.48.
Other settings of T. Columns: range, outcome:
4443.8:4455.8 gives 14.66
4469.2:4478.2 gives 13.25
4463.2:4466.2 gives 14.75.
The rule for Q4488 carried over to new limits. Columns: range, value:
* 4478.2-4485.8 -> 15.2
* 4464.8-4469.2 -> 14.9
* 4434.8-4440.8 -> 14.4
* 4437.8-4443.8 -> 14.7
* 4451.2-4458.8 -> 14.5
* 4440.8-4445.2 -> 15.3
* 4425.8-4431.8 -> 14.8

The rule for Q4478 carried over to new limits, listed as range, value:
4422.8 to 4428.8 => 14.22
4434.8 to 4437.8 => 13.66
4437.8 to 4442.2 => 13.65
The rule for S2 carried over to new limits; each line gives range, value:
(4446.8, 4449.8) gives 16.66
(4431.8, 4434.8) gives 14.39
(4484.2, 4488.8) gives 14.7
